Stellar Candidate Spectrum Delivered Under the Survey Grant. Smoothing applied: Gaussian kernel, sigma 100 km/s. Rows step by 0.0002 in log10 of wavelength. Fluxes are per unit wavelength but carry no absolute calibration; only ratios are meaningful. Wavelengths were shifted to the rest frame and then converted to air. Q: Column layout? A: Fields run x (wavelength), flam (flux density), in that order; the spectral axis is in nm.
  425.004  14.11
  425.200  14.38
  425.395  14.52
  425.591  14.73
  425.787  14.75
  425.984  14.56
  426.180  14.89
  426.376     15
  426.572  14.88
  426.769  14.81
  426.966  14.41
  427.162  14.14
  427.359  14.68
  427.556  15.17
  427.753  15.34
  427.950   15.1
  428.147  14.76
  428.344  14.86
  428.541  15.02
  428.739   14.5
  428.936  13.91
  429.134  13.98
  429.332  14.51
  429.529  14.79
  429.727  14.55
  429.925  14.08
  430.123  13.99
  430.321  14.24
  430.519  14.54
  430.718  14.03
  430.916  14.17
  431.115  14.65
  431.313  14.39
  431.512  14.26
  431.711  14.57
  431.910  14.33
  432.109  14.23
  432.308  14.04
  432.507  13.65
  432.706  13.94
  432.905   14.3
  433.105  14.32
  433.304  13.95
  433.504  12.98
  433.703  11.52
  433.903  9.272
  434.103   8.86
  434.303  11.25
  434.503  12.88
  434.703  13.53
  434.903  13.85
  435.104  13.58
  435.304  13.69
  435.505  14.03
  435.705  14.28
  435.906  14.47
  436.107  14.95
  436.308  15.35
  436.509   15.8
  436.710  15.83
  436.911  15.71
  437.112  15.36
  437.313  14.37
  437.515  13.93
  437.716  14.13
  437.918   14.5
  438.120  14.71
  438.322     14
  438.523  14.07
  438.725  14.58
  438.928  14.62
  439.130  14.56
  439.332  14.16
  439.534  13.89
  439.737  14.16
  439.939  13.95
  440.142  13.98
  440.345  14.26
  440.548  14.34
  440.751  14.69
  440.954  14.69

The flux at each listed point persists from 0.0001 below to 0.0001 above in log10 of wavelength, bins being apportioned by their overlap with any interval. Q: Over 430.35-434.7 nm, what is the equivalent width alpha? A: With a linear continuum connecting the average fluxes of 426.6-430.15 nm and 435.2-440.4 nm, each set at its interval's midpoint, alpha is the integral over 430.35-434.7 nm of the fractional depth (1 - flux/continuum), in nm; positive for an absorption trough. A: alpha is 0.36 nm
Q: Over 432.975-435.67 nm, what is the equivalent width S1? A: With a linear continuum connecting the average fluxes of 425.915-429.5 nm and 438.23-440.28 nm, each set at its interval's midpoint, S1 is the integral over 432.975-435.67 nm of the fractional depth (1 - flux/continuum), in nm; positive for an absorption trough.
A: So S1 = 0.329 nm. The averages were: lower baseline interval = 14.7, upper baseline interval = 14.2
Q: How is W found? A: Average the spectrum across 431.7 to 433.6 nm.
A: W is 14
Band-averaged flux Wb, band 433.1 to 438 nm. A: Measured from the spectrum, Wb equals 13.7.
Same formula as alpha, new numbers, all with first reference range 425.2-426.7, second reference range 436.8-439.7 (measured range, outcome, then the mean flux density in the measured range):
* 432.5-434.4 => 0.291 nm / 12.3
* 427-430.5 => 0.028 nm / 14.6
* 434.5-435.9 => 0.071 nm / 13.8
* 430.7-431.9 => 0.021 nm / 14.4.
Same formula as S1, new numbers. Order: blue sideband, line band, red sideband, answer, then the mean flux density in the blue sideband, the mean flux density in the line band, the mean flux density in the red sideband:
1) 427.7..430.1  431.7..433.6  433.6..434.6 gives -0.35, 14.6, 14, 10.8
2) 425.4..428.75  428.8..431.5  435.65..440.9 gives 0.08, 14.8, 14.3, 14.6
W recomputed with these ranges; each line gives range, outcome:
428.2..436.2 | 13.8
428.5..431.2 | 14.3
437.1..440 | 14.3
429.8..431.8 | 14.3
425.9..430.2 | 14.6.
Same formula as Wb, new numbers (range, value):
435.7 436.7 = 15.1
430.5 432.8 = 14.2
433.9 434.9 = 11.6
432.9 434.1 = 12.3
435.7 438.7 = 14.8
